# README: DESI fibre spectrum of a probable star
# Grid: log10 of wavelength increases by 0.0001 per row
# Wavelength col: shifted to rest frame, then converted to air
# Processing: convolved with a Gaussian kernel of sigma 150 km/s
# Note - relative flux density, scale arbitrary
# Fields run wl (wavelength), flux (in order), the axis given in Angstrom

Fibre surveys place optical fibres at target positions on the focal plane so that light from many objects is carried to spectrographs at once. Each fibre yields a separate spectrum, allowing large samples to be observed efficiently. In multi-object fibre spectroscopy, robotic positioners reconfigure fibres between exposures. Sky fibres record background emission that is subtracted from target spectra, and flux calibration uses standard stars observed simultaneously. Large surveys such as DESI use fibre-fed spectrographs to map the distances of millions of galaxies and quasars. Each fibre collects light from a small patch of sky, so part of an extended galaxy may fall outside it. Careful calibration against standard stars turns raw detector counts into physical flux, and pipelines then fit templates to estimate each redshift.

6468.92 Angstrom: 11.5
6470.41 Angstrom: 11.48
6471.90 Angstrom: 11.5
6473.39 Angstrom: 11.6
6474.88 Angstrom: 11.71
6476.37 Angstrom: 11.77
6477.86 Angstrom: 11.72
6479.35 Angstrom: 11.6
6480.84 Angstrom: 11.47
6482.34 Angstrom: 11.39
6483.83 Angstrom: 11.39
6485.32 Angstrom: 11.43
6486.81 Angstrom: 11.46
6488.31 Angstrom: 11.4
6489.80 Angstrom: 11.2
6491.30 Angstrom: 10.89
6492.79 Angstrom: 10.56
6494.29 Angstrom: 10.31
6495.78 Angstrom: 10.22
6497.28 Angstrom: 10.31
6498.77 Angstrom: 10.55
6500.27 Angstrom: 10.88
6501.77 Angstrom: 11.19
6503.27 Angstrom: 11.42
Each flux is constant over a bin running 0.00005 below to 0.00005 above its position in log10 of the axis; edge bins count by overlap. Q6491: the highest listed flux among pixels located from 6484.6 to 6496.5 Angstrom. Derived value 11.46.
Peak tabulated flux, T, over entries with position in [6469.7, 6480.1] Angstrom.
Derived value 11.77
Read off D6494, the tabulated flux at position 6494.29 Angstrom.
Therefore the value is 10.31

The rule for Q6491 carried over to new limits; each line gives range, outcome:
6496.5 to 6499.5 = 10.55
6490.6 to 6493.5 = 10.89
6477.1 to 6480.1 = 11.72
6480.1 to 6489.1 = 11.47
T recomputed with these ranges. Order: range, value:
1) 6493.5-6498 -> 10.31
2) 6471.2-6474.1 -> 11.6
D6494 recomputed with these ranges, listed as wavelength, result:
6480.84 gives 11.47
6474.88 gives 11.71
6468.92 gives 11.5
